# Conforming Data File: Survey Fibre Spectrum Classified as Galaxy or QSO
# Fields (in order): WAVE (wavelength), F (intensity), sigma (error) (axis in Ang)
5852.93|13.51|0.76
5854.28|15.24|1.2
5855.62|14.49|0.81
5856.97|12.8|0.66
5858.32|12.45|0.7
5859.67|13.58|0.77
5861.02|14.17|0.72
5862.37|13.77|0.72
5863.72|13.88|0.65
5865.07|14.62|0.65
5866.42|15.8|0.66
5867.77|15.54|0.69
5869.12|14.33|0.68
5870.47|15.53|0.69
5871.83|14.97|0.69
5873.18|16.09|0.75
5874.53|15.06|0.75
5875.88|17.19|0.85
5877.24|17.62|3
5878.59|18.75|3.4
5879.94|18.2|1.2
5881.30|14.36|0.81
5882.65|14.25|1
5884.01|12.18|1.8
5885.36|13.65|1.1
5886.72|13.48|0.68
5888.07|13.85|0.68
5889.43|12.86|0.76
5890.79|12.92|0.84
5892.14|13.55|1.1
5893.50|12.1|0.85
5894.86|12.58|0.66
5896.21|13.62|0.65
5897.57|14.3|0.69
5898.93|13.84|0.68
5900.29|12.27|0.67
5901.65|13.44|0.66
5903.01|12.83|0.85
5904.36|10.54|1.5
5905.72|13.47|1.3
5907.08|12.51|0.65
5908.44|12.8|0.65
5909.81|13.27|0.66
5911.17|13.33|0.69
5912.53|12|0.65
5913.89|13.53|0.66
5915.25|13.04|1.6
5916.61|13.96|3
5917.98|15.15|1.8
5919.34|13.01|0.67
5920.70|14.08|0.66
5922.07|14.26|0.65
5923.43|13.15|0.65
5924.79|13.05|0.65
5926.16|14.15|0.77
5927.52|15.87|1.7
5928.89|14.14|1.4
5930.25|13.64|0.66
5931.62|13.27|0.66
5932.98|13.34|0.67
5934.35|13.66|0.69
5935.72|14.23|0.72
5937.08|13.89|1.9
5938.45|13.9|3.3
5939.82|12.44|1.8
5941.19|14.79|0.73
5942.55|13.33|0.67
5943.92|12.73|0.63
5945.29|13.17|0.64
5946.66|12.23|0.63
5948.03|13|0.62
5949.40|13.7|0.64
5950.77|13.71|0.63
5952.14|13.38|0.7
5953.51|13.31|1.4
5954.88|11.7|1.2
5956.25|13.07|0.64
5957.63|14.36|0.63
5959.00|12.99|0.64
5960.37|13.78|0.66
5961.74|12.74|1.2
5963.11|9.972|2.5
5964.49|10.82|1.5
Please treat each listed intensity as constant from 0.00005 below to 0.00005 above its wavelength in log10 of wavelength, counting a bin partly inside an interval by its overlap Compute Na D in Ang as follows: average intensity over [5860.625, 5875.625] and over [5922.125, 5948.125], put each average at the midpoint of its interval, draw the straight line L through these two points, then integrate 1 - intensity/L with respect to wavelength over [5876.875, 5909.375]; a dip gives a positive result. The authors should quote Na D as 1.73 Ang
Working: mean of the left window 15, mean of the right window 13.6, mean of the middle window 13.7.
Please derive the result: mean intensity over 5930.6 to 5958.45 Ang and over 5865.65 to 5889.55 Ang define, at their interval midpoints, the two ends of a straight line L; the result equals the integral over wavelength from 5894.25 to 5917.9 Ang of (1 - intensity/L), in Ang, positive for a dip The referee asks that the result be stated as 2.2 Ang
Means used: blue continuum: 15.3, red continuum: 13.4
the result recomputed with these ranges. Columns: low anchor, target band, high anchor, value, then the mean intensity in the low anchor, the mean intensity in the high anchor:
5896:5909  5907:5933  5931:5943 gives -0.58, 12.9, 13.7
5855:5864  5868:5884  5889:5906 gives -3.08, 13.6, 12.9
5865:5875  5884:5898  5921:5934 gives 1.47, 15.3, 13.9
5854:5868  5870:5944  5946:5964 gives -1.94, 14.1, 12.9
